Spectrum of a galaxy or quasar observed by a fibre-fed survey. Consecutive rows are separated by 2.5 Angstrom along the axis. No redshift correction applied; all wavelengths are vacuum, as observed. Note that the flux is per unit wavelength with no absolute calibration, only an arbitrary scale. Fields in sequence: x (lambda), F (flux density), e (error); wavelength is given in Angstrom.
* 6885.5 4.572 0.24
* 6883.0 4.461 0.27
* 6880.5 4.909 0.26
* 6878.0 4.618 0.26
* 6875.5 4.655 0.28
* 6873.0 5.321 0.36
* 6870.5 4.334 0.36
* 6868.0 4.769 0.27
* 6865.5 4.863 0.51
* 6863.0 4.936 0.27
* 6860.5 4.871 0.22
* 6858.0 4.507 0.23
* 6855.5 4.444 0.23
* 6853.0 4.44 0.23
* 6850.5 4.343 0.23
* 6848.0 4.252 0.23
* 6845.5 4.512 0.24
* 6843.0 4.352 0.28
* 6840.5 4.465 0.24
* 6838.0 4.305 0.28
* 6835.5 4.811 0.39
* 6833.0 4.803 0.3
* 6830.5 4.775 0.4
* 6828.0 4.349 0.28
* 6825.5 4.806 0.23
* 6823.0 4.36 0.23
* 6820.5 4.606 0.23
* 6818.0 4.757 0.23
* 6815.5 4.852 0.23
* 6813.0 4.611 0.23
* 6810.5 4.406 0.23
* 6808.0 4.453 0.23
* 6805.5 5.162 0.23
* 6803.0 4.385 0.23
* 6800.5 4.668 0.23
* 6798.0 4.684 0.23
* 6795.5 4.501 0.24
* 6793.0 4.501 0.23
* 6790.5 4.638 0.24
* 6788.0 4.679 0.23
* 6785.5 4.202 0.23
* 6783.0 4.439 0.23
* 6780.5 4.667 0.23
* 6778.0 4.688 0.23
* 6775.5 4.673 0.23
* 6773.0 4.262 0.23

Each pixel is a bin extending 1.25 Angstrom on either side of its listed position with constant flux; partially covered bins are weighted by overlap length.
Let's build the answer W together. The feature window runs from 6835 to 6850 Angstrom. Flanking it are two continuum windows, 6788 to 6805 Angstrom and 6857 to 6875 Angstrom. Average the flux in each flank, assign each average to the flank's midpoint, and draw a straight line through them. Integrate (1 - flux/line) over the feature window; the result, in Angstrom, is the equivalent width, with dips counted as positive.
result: 1.0 Angstrom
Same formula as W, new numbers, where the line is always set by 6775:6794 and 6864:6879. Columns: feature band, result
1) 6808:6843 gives 0.5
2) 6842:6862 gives 1.0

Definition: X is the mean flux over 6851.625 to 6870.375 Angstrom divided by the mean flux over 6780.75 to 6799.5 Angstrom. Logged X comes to 1.0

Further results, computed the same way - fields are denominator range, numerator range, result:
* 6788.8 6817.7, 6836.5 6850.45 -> 0.95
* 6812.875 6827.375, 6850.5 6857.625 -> 0.95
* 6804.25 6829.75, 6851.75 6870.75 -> 1.00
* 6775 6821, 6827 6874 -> 1.00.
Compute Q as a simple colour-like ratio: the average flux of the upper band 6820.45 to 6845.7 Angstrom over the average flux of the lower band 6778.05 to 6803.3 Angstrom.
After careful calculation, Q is 1.0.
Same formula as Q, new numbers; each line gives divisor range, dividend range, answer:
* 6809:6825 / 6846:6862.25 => 0.98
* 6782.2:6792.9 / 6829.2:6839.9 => 1.04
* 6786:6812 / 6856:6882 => 1.04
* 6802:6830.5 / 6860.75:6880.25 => 1.04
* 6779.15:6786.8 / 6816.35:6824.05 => 1.03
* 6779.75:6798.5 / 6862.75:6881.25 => 1.06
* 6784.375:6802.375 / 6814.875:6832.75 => 1.02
